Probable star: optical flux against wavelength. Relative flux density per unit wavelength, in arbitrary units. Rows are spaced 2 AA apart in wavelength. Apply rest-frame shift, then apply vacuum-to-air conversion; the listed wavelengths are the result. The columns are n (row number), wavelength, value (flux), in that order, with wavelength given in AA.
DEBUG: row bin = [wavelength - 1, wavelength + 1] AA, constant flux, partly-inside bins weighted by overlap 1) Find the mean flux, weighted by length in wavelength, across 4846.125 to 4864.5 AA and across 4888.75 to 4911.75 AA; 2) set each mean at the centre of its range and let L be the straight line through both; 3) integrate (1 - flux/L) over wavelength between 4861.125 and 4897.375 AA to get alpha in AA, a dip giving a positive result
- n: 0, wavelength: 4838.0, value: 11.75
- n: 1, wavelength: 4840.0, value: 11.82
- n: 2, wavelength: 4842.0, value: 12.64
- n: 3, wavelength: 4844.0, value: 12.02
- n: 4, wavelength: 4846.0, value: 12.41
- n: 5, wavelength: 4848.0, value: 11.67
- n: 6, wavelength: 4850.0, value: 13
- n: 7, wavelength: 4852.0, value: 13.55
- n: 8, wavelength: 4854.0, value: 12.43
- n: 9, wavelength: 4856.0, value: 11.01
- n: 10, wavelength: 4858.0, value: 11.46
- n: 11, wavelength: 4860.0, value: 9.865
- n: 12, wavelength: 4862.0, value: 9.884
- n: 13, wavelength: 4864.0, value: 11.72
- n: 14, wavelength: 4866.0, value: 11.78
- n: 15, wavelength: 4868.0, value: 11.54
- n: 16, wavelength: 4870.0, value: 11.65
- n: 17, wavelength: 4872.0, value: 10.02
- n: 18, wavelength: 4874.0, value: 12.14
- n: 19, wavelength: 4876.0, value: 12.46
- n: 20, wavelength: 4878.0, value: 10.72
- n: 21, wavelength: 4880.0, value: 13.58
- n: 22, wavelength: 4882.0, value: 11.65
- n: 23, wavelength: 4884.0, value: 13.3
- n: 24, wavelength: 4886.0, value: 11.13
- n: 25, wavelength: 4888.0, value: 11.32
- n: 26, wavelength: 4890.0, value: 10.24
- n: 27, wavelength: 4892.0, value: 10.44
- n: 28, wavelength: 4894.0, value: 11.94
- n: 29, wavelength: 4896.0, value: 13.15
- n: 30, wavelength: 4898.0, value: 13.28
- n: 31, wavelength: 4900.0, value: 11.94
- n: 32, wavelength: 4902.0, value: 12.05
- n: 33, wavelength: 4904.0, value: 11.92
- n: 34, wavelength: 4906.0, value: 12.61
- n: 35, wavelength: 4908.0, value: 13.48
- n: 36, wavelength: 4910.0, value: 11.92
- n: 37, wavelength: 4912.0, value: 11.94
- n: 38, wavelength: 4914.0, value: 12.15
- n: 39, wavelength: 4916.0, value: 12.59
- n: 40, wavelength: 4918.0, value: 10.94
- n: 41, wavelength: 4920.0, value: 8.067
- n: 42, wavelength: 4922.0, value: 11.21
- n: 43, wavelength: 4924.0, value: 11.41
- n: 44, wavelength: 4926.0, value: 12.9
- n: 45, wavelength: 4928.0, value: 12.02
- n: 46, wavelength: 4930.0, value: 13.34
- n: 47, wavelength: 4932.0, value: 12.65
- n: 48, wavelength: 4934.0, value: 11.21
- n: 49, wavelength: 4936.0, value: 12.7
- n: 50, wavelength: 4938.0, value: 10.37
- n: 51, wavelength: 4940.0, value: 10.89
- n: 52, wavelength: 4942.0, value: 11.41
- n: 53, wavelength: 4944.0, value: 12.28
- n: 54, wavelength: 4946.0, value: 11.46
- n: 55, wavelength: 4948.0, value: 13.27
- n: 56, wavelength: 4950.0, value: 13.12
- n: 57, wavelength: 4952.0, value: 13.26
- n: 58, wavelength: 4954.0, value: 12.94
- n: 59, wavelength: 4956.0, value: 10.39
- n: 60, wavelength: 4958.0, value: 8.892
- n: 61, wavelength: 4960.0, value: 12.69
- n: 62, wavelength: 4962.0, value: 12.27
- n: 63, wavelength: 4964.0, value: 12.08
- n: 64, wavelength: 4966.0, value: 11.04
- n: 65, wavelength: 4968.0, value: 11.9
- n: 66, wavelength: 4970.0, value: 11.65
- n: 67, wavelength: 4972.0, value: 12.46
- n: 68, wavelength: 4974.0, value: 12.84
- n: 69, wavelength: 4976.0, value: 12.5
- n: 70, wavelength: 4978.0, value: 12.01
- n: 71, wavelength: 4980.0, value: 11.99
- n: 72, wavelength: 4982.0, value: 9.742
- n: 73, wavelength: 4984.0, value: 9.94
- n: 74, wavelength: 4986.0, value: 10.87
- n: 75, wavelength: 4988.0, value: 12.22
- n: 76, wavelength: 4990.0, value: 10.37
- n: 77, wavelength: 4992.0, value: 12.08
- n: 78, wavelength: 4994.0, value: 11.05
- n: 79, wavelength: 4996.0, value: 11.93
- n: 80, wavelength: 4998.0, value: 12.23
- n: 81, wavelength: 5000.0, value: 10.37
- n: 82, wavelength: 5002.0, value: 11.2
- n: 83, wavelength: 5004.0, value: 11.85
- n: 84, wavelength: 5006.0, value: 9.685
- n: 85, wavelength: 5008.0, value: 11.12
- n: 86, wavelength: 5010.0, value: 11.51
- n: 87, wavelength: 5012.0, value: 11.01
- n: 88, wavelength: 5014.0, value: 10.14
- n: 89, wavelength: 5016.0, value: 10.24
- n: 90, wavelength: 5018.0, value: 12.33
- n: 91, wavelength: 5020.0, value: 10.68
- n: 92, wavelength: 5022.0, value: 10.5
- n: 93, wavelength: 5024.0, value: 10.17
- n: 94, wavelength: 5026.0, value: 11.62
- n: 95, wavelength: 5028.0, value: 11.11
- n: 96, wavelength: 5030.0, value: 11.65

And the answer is 0.8 AA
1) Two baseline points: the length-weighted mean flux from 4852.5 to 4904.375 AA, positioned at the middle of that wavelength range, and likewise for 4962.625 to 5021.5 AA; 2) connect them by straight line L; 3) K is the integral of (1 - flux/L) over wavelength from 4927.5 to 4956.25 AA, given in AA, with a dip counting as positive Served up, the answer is -1.6 AA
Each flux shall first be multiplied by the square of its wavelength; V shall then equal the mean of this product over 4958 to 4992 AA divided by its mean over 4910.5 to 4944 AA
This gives 1.02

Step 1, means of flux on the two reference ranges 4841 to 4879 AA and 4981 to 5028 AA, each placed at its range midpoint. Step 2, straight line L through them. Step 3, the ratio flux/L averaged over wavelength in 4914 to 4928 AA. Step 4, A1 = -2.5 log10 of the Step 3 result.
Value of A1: 0.01 mag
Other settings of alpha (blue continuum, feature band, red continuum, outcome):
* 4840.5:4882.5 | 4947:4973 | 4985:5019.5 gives -1.46 AA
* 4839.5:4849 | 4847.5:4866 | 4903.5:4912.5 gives 0.84 AA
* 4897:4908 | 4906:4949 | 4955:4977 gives 1.14 AA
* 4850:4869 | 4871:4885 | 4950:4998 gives -0.50 AA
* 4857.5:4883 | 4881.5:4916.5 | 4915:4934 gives -1.55 AA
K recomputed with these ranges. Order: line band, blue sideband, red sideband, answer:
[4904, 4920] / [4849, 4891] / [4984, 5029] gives -0.68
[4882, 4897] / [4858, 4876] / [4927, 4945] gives -0.32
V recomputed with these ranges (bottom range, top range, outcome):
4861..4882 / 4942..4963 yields 1.08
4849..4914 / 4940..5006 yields 1.02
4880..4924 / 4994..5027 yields 0.98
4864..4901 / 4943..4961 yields 1.05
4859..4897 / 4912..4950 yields 1.04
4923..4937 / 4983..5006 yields 0.93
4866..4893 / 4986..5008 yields 1.02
